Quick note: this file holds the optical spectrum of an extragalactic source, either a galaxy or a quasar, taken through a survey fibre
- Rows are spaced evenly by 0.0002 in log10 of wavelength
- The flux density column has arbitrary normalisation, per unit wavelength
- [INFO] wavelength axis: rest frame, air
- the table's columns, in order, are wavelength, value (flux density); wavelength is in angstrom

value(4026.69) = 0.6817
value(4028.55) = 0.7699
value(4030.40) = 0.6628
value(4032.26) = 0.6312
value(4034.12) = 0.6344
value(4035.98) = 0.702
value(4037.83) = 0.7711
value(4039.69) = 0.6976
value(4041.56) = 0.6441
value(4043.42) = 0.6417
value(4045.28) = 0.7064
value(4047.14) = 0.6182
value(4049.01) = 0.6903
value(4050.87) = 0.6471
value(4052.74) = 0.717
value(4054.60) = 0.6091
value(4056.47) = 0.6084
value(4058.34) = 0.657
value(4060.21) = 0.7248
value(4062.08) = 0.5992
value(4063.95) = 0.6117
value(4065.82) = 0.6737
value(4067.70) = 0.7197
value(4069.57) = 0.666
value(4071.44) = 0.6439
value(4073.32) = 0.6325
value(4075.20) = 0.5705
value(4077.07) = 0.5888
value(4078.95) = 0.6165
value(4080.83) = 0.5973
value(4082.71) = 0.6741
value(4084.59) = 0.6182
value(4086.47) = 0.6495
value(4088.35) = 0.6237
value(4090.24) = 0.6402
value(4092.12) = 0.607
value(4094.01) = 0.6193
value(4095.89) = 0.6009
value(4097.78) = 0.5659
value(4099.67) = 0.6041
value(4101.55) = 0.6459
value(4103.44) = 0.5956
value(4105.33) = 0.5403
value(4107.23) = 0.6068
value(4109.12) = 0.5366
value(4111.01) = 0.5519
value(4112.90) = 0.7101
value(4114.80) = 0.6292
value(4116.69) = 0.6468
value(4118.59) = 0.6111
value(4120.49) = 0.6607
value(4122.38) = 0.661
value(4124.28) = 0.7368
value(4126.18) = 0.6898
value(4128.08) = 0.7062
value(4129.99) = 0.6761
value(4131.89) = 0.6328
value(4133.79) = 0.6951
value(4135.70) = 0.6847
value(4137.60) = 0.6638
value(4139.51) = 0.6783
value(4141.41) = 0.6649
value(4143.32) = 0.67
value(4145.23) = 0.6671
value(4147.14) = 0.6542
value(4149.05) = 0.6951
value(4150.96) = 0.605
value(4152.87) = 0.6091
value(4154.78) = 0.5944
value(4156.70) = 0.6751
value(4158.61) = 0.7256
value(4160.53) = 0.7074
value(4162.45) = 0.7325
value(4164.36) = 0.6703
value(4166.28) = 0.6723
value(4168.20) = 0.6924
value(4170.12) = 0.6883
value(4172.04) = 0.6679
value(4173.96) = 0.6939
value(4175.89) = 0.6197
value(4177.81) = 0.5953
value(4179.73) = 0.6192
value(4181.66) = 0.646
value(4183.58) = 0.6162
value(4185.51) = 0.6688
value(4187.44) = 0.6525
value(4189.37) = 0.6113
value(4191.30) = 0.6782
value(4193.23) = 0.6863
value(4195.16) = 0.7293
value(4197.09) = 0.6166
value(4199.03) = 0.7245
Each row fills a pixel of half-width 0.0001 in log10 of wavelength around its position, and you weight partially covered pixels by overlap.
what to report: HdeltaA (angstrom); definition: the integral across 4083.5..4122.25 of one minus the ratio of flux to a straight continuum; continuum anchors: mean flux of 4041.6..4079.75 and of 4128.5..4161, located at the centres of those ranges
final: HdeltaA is 2.5 angstrom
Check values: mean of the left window 0.647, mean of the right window 0.665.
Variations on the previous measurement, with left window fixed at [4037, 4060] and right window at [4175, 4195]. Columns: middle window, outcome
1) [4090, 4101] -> 0.9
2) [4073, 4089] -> 1.1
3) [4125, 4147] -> -0.8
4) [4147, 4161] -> -0.2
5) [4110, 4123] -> 0.4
